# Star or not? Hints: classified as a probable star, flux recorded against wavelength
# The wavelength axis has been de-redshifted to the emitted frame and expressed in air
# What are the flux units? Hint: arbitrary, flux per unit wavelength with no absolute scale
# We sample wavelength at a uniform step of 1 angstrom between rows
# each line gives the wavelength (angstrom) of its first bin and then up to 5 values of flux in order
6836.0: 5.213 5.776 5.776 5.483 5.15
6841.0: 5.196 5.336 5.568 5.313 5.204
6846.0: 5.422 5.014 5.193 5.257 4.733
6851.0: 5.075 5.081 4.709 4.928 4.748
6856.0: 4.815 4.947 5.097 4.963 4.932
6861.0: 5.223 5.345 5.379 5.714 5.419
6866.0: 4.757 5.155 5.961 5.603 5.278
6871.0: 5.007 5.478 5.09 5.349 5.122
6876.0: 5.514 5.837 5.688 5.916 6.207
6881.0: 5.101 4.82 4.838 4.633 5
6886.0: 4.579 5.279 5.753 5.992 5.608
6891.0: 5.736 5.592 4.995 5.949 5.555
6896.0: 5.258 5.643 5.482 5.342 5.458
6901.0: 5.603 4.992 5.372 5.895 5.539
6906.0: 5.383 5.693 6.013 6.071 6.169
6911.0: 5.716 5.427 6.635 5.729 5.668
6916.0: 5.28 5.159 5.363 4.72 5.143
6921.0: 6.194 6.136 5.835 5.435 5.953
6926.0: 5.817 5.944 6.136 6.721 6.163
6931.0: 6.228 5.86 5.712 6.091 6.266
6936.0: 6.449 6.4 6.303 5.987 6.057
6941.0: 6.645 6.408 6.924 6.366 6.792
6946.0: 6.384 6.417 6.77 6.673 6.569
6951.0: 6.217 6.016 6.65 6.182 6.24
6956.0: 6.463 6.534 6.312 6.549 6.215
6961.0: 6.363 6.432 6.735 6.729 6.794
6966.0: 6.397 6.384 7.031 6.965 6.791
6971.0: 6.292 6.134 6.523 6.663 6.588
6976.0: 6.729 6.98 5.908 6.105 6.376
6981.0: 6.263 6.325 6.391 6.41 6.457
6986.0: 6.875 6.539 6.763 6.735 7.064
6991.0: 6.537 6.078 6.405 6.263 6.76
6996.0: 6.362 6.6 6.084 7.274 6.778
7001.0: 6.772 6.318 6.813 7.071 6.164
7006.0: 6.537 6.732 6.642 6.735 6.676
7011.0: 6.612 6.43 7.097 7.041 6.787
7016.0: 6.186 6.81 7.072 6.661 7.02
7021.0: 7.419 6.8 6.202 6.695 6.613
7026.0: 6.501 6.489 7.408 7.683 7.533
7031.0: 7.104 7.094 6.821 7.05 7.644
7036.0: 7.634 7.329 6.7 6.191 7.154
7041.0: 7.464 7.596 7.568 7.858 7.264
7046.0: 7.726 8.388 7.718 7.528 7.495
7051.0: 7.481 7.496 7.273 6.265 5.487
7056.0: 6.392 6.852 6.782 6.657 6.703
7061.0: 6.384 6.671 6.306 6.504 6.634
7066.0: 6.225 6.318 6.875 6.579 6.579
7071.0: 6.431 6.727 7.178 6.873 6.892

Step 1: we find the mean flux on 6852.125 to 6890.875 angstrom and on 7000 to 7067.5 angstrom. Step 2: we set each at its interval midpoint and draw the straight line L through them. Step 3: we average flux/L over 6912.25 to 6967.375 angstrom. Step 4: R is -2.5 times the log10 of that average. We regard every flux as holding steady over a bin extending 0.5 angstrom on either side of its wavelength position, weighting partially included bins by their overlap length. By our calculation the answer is -0.04 mag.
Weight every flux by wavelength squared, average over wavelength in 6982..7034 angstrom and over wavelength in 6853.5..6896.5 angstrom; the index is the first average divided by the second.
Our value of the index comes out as 1.32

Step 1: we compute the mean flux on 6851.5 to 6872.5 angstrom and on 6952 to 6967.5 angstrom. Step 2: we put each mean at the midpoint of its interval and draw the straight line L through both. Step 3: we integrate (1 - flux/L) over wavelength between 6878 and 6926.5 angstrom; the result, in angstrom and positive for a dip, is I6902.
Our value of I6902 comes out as 1.35 angstrom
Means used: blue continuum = 5.17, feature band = 5.54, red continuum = 6.45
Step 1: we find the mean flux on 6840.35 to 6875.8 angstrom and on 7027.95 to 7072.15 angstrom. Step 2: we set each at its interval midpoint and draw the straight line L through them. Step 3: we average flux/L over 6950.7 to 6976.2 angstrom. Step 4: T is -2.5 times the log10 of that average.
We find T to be -0.05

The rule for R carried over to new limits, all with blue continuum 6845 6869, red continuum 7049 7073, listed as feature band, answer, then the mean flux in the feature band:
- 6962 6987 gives -0.09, 6.53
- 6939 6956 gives -0.11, 6.44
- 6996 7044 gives -0.08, 6.89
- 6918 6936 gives -0.04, 5.9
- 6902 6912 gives -0.04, 5.71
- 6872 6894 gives -0.01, 5.38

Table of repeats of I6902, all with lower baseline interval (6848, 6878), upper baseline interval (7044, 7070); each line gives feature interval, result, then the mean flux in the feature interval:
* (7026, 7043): -1.2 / 7.17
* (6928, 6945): -1.3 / 6.3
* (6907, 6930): -0.4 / 5.79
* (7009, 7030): -0.8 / 6.83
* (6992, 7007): -0.4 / 6.57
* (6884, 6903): 0.2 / 5.41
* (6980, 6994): -0.5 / 6.51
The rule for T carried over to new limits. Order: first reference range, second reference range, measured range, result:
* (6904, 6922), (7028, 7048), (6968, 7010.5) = 0.02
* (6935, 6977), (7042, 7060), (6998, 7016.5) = 0.03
